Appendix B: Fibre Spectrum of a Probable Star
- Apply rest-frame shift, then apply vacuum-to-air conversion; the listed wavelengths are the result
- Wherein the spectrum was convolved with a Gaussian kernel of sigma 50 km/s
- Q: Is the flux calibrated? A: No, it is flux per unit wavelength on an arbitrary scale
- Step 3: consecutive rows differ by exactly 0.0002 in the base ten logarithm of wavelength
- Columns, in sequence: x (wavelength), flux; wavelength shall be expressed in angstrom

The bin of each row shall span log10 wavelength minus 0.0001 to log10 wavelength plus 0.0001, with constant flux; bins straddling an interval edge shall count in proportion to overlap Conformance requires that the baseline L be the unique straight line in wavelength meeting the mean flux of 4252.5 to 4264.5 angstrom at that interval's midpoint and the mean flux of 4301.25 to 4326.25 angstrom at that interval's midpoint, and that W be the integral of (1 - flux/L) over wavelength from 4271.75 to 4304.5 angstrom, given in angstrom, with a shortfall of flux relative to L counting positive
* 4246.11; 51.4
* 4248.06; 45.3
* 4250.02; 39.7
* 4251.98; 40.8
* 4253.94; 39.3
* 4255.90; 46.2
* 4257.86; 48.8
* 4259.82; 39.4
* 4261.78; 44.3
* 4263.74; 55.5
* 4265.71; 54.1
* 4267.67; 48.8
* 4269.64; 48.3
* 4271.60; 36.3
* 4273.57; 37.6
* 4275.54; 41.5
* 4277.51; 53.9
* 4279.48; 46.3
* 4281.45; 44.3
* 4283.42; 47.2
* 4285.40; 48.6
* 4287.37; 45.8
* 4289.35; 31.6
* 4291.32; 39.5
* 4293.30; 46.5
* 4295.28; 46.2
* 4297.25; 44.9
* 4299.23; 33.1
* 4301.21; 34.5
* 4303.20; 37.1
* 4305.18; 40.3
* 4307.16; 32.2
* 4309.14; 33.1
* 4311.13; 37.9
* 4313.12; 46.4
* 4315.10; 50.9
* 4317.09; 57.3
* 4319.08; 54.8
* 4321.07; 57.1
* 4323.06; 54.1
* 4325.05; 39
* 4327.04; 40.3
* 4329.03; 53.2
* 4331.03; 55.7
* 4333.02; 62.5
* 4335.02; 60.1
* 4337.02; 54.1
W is 1.9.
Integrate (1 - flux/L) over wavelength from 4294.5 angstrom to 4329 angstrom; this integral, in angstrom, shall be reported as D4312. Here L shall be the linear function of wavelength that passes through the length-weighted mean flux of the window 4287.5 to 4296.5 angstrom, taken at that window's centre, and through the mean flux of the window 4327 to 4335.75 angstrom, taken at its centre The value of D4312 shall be 3.5 angstrom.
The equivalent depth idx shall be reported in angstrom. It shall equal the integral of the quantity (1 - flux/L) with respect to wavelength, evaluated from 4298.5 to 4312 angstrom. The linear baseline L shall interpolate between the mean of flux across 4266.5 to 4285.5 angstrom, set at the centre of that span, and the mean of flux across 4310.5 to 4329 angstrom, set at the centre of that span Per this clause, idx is 3.5 angstrom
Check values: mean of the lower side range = 45.2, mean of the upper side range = 49.1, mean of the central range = 35.5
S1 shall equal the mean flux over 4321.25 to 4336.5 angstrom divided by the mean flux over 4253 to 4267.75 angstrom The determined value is 1.12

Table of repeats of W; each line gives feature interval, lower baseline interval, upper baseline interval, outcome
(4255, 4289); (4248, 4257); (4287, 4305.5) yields -4.2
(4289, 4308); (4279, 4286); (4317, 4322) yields 4.4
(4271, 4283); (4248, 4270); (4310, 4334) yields 0.9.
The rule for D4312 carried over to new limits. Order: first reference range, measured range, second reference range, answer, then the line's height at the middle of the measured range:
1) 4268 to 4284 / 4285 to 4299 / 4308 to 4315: 0.06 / 42.7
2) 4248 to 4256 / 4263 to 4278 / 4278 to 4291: -1.29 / 43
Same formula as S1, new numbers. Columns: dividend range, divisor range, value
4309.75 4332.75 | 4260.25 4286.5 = 1.07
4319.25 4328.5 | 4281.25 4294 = 1.12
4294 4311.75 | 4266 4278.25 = 0.85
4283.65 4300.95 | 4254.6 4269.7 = 0.87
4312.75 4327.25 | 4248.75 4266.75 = 1.12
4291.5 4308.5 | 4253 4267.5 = 0.84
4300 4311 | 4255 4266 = 0.75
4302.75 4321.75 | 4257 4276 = 0.98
